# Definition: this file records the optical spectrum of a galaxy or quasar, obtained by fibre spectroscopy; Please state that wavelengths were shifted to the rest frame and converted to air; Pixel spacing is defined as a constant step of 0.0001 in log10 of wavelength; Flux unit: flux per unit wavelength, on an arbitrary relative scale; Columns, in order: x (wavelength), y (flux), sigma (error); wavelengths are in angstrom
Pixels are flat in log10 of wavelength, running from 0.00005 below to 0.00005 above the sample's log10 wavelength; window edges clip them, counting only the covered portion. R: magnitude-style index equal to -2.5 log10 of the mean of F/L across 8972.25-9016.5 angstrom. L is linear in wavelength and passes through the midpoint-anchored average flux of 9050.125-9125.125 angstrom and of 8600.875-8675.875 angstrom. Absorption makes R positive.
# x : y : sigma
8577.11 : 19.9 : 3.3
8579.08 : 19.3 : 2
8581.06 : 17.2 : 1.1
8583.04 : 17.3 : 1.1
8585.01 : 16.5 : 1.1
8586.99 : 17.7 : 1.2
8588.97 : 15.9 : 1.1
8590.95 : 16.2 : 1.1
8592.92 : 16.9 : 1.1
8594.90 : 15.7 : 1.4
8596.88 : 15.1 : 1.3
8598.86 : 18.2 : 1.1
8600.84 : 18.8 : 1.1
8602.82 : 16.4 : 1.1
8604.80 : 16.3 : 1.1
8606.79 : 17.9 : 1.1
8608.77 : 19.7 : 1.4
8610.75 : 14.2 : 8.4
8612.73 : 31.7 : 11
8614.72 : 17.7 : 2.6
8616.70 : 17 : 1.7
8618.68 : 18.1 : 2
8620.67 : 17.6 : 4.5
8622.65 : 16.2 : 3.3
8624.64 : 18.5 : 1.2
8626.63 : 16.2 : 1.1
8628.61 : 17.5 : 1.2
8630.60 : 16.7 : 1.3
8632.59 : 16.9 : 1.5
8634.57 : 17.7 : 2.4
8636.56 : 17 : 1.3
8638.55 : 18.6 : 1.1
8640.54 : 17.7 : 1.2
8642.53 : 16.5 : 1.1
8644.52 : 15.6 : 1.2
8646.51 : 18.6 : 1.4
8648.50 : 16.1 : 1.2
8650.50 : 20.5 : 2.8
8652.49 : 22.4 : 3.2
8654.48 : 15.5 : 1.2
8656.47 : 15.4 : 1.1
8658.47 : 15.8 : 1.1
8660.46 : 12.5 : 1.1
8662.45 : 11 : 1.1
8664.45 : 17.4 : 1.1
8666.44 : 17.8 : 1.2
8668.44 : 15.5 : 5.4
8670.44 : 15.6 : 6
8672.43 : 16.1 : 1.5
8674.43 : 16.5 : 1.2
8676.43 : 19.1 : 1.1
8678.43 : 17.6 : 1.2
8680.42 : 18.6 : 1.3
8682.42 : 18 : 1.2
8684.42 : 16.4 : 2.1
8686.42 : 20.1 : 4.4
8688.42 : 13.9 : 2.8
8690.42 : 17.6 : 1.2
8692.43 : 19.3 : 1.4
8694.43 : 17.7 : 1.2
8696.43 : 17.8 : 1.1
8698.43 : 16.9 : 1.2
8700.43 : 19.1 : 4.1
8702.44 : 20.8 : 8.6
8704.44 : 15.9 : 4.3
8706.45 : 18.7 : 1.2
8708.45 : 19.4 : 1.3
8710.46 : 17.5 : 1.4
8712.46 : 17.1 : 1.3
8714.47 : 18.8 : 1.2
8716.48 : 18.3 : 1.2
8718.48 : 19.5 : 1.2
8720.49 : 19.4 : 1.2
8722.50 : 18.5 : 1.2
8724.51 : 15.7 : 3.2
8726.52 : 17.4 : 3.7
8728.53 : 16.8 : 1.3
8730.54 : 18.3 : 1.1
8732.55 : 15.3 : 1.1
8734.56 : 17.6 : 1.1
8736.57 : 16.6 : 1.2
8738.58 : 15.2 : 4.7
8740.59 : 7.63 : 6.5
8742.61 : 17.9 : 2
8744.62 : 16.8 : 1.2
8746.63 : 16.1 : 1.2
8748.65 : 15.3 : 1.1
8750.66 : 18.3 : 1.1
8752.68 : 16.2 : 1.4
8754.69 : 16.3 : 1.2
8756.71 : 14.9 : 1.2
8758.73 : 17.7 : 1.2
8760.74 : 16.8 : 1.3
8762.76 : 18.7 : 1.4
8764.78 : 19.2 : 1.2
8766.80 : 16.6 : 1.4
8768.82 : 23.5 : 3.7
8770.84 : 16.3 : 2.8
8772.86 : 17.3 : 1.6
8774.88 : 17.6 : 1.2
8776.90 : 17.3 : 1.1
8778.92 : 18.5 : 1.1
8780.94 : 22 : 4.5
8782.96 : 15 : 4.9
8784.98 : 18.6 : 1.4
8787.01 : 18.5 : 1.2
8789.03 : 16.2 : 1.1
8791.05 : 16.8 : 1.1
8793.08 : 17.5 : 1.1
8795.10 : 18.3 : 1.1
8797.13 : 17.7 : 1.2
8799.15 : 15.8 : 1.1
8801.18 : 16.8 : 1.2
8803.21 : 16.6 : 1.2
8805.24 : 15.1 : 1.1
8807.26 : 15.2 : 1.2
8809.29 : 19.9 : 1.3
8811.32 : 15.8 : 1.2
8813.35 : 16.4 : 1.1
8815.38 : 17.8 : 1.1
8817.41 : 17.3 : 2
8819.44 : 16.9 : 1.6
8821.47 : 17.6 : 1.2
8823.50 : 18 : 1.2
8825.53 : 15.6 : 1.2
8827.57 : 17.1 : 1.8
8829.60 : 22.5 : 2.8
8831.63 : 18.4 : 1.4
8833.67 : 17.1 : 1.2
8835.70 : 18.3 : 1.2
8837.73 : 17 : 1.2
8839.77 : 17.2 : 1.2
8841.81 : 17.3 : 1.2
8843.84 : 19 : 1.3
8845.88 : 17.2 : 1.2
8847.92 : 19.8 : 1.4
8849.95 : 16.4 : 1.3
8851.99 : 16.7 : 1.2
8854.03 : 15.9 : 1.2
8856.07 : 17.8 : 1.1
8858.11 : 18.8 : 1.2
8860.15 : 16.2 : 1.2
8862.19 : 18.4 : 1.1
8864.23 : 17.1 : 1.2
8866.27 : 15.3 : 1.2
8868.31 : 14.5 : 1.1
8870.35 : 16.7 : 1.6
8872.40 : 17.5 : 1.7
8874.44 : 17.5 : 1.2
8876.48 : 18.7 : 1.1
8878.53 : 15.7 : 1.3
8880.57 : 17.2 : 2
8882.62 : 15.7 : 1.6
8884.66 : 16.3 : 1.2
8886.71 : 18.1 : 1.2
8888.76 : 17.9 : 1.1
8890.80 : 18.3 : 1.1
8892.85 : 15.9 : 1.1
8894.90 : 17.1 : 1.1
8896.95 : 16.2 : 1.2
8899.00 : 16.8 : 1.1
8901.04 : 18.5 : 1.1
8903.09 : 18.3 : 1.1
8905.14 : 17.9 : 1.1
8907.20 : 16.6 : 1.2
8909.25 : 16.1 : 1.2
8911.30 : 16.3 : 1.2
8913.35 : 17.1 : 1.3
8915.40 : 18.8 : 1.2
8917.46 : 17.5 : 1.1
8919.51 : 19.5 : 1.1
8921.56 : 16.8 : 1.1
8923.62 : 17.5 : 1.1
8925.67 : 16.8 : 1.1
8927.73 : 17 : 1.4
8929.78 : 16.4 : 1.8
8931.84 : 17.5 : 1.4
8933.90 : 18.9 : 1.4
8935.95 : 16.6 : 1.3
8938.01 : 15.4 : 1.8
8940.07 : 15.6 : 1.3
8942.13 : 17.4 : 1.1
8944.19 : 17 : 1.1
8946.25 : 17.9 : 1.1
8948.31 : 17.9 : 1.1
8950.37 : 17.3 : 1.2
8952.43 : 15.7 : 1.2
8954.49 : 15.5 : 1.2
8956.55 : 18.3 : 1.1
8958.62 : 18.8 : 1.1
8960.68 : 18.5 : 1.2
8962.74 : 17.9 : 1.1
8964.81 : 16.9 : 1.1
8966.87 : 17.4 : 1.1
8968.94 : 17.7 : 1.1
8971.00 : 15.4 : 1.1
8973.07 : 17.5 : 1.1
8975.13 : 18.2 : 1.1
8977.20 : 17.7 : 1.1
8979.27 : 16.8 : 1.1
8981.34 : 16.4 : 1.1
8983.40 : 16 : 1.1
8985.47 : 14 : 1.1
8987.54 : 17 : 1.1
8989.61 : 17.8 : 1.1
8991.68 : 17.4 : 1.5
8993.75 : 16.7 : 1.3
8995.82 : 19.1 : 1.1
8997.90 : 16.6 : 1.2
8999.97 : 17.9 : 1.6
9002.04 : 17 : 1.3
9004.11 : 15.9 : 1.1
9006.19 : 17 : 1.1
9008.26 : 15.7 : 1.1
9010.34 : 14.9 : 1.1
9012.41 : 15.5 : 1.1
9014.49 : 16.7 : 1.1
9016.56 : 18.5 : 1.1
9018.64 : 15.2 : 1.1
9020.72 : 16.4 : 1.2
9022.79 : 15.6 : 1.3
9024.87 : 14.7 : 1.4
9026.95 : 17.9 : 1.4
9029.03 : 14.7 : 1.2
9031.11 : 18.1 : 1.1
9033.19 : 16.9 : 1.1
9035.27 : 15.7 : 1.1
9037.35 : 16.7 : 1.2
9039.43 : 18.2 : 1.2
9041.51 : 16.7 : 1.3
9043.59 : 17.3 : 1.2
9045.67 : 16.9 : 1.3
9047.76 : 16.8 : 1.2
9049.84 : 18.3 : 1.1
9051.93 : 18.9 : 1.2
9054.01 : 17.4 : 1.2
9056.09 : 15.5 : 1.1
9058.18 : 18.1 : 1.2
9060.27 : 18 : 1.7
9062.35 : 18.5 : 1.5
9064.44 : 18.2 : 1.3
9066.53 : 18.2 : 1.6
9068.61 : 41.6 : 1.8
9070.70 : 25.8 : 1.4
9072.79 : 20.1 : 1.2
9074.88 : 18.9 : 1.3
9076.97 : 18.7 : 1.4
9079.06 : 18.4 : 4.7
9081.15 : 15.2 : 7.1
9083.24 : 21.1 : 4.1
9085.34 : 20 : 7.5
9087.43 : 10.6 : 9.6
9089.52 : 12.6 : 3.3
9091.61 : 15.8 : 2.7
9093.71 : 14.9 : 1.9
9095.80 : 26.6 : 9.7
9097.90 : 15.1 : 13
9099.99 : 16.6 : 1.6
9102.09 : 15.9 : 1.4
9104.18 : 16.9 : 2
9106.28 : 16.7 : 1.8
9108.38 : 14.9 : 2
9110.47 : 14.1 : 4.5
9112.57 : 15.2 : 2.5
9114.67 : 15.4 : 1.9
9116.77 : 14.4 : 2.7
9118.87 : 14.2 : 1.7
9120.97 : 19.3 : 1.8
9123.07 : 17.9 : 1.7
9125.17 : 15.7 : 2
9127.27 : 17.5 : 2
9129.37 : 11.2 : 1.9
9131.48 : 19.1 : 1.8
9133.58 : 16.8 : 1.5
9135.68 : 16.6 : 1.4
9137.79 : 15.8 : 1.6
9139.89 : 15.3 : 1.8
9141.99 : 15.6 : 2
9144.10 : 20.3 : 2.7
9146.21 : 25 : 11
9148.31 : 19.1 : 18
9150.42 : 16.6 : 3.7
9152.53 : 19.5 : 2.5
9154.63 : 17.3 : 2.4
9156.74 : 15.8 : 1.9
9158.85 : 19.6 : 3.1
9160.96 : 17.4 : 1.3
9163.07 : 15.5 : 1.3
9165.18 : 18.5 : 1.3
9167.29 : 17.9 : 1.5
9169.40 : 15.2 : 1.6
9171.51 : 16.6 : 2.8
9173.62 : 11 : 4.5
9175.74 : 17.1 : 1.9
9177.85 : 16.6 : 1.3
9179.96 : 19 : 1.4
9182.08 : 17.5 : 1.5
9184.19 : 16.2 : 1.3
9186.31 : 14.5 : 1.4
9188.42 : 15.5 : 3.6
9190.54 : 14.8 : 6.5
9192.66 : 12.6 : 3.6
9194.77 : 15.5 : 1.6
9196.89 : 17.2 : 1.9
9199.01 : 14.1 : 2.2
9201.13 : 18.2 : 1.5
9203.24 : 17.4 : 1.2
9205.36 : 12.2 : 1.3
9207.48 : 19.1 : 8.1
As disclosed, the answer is 0.06 mag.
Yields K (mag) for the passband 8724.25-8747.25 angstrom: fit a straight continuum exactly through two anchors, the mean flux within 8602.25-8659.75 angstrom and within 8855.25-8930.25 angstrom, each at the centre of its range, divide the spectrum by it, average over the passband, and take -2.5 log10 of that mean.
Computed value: 0.10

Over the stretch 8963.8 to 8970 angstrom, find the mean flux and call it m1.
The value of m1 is 17.3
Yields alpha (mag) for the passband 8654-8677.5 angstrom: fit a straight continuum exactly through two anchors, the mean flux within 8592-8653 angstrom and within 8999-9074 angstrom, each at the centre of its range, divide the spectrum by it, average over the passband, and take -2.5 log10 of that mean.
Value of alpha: 0.14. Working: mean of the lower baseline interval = 17.8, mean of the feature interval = 15.7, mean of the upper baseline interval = 17.9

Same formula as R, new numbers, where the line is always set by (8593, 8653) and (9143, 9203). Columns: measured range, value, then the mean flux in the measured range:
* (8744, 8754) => 0.07 mag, 16.5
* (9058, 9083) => -0.22 mag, 20.9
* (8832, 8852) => -0.01 mag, 17.7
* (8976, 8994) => 0.04 mag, 16.7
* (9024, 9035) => 0.05 mag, 16.4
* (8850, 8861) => 0.03 mag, 17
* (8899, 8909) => -0.01 mag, 17.6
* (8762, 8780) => -0.04 mag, 18.3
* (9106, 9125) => 0.08 mag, 15.7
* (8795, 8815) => 0.05 mag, 16.7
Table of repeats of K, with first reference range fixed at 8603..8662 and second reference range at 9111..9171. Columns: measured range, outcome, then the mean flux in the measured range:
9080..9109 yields 0.027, 16.7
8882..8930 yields 0.002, 17.3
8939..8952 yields 0.009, 17.1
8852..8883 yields 0.028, 16.9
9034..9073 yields -0.129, 19.3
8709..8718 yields -0.037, 18.1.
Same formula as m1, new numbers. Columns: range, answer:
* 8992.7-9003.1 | 17.5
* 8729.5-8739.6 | 16.6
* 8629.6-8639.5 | 17.4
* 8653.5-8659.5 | 15.5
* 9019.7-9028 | 16.2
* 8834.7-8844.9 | 17.8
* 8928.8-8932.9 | 16.9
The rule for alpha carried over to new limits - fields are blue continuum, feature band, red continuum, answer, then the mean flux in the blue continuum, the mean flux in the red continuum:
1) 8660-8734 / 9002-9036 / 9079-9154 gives 0.05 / 17.4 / 16.8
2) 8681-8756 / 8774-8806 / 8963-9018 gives -0.02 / 17.2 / 16.8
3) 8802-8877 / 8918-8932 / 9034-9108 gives 0.02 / 17.3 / 18.3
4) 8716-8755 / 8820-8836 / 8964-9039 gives -0.09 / 16.6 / 16.7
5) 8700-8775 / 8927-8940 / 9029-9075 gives 0.09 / 17.3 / 19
